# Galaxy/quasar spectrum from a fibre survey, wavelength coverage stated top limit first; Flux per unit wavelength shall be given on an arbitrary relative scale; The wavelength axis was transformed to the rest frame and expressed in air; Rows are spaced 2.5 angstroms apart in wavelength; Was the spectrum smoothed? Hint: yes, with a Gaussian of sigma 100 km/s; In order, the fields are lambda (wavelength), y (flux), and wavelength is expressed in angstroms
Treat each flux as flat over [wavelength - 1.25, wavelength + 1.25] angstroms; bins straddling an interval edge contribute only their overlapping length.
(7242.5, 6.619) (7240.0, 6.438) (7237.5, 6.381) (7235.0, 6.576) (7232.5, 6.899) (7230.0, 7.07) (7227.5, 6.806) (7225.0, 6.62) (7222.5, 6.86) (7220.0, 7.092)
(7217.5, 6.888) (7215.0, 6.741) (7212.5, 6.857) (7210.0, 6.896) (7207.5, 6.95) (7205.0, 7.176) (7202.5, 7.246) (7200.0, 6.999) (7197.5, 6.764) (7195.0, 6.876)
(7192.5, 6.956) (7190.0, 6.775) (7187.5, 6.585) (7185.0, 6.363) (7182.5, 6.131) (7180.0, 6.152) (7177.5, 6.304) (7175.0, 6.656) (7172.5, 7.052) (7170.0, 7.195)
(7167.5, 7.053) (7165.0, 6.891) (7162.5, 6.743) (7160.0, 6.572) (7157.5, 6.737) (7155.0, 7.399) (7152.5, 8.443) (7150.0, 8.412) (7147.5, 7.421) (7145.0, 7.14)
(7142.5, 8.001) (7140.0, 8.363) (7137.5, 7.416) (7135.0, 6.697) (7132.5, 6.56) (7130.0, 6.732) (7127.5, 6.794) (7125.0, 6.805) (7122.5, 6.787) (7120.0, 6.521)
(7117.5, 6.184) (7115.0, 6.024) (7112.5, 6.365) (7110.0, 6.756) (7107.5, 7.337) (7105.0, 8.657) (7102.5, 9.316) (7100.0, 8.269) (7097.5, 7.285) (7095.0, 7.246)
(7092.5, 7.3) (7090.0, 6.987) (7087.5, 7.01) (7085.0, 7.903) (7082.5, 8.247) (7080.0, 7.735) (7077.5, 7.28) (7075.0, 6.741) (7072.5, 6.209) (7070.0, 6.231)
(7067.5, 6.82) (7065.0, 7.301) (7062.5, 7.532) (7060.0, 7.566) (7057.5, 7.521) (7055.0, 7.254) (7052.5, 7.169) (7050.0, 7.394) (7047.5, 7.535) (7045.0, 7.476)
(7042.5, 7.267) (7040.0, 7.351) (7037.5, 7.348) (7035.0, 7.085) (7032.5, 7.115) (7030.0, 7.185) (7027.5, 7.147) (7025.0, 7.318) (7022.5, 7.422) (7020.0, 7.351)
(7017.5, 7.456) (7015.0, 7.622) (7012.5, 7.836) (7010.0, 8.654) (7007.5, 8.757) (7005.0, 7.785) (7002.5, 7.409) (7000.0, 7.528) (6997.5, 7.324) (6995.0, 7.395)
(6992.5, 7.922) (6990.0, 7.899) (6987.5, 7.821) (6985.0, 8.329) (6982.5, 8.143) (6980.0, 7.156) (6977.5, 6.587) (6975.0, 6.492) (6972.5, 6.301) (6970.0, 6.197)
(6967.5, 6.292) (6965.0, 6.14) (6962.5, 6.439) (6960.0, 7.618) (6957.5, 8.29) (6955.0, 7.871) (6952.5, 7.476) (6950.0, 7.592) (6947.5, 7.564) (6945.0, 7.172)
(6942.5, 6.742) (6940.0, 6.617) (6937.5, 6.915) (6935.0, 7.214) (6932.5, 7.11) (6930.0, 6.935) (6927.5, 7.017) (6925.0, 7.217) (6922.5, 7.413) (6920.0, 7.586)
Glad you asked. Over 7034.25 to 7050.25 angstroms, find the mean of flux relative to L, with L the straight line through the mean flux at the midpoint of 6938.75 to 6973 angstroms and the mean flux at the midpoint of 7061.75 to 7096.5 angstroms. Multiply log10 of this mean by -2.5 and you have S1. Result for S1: -0.03 mag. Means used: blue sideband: 7.04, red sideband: 7.18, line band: 7.36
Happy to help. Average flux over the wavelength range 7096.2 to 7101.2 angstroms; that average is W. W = 7.77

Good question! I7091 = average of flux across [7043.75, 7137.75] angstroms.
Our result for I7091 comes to 7.18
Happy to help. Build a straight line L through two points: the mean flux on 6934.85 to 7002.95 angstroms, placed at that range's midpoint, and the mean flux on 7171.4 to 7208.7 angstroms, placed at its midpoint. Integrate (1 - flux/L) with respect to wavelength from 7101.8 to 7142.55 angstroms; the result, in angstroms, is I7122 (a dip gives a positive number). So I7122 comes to -1.2 angstroms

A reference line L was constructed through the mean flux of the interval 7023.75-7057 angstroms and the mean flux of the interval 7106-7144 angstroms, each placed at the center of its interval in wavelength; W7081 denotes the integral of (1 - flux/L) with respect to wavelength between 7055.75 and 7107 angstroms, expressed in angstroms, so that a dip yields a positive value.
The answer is -2.58 angstroms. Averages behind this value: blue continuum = 7.29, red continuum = 6.9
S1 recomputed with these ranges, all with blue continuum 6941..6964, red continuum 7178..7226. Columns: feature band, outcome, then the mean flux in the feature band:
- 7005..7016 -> -0.13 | 8.18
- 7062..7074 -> 0.05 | 6.77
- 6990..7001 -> -0.04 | 7.58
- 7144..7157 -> -0.12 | 7.72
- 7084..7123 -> -0.03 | 7.25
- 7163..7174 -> -0.02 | 7.02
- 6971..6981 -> 0.11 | 6.61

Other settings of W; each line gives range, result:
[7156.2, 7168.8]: 6.8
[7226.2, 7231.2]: 6.93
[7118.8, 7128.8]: 6.73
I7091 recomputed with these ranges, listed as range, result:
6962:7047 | 7.35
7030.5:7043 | 7.23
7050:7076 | 7.05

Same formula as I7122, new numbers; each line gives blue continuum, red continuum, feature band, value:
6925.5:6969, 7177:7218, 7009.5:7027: -1.47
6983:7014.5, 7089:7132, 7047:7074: 1.25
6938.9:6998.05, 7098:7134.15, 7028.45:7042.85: -0.13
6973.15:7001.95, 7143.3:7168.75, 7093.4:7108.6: -1.35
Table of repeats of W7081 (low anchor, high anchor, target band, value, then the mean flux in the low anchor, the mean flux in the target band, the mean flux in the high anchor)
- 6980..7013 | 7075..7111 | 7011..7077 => 4.4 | 7.88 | 7.25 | 7.64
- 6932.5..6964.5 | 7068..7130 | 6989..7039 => -2.5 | 7.26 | 7.58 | 7.15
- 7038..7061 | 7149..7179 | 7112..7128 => 1.6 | 7.39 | 6.49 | 7.1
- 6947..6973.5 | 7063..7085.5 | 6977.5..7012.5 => -3.5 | 7.06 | 7.81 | 7.15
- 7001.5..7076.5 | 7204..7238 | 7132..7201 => -0.2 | 7.36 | 7.03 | 6.85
